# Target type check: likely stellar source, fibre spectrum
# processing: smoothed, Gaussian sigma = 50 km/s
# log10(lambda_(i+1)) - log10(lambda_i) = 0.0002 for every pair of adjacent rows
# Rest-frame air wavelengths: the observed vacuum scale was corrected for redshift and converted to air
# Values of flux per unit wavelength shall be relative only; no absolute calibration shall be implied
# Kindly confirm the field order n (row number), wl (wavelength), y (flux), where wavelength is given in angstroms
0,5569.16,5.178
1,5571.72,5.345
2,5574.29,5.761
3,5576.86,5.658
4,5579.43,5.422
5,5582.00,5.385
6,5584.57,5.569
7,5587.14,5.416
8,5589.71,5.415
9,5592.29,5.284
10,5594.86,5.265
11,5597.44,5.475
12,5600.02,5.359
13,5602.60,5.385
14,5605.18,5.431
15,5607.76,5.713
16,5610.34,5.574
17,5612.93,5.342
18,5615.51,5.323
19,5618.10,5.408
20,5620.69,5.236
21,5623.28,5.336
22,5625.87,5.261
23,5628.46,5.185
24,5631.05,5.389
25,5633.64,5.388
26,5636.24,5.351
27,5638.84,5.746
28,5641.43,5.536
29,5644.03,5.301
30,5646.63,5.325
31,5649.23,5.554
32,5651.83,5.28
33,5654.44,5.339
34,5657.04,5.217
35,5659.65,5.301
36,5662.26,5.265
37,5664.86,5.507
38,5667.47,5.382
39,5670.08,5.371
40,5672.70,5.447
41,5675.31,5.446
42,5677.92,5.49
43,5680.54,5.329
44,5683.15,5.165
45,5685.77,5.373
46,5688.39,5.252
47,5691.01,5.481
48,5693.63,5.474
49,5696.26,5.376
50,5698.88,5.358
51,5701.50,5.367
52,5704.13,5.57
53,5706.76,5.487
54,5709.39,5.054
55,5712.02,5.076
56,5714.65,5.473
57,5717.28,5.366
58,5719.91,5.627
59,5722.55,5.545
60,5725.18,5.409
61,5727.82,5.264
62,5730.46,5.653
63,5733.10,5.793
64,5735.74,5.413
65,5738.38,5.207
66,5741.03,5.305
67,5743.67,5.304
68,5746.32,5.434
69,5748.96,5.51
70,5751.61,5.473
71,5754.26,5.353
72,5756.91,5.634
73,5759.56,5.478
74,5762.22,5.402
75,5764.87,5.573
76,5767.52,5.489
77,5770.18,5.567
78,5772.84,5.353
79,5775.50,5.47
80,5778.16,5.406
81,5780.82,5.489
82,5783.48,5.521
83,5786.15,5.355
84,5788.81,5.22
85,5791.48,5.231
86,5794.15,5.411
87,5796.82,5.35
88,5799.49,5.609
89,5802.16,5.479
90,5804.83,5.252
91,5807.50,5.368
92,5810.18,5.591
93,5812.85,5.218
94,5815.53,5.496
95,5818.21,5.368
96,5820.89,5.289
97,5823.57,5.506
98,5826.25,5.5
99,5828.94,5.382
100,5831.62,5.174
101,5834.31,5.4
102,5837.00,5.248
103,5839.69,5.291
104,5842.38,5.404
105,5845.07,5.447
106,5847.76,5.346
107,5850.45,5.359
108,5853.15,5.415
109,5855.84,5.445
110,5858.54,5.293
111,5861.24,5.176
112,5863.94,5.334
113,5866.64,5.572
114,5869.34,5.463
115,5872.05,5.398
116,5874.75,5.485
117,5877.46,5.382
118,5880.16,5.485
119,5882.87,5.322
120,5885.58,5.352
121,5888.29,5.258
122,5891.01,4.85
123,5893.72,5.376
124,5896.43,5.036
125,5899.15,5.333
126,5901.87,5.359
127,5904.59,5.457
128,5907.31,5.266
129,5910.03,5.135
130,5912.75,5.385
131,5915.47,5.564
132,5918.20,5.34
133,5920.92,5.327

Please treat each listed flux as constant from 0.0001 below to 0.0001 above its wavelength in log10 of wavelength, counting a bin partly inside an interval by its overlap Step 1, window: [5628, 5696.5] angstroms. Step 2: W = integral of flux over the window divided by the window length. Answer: 5.38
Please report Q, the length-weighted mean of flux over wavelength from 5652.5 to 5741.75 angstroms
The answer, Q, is 5.39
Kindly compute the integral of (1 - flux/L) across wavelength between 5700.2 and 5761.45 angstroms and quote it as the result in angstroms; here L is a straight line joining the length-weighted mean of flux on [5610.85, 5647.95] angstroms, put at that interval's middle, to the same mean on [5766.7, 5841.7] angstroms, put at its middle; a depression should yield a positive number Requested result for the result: -0.5 angstroms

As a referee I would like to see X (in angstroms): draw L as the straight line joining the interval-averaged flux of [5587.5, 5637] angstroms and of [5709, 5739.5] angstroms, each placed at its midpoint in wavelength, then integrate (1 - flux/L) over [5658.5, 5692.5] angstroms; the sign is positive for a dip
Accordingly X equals 0.2 angstroms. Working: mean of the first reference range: 5.38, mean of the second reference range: 5.42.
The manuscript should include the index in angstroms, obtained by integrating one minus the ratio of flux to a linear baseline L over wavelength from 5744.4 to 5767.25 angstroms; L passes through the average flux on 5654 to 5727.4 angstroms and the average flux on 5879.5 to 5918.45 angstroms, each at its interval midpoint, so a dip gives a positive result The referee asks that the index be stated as -0.54 angstroms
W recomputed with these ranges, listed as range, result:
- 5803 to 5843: 5.37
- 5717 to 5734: 5.53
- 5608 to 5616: 5.46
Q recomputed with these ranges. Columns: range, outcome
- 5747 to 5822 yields 5.43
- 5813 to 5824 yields 5.38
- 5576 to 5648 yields 5.41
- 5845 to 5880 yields 5.4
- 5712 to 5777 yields 5.45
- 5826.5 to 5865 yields 5.34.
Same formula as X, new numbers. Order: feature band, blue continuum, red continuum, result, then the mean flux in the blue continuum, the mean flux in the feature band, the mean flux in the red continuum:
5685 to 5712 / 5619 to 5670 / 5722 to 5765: 0.2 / 5.36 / 5.36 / 5.45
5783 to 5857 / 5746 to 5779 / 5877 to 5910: 0.1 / 5.48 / 5.38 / 5.28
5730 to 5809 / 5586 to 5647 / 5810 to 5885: -0.7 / 5.39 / 5.43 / 5.38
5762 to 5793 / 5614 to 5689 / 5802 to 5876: -0.3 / 5.36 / 5.42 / 5.38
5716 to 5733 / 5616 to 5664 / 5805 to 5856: -0.4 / 5.36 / 5.5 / 5.38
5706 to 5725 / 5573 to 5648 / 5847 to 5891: 0.1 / 5.42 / 5.38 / 5.36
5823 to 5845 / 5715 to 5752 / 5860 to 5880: 0.2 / 5.45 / 5.36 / 5.41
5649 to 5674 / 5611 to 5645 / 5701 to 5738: 0.2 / 5.37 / 5.36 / 5.43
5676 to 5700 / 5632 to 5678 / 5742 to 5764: 0.2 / 5.4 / 5.37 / 5.45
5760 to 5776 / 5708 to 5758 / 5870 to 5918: -0.2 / 5.41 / 5.47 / 5.32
